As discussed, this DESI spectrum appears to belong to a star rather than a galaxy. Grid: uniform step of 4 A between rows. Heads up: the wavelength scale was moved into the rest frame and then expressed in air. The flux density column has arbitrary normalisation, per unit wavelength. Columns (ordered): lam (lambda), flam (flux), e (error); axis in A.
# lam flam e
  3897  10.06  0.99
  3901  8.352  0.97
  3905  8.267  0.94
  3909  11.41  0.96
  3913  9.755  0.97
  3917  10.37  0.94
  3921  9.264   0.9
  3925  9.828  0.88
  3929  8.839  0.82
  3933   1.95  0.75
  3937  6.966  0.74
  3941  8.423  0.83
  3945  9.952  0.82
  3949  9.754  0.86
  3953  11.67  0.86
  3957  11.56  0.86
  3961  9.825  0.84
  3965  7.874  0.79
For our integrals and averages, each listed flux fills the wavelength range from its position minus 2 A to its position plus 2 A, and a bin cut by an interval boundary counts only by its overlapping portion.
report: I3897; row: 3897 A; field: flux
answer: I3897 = 10.06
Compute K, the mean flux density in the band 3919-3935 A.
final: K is 7.47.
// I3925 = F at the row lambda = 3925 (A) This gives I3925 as 9.828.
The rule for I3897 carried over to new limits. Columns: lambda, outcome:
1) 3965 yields 7.874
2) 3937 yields 6.966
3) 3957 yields 11.56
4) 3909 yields 11.41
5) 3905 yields 8.267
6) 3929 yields 8.839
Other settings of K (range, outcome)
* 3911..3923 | 9.8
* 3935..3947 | 8.45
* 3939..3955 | 9.95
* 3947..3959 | 11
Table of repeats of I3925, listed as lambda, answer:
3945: 9.952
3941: 8.423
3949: 9.754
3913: 9.755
